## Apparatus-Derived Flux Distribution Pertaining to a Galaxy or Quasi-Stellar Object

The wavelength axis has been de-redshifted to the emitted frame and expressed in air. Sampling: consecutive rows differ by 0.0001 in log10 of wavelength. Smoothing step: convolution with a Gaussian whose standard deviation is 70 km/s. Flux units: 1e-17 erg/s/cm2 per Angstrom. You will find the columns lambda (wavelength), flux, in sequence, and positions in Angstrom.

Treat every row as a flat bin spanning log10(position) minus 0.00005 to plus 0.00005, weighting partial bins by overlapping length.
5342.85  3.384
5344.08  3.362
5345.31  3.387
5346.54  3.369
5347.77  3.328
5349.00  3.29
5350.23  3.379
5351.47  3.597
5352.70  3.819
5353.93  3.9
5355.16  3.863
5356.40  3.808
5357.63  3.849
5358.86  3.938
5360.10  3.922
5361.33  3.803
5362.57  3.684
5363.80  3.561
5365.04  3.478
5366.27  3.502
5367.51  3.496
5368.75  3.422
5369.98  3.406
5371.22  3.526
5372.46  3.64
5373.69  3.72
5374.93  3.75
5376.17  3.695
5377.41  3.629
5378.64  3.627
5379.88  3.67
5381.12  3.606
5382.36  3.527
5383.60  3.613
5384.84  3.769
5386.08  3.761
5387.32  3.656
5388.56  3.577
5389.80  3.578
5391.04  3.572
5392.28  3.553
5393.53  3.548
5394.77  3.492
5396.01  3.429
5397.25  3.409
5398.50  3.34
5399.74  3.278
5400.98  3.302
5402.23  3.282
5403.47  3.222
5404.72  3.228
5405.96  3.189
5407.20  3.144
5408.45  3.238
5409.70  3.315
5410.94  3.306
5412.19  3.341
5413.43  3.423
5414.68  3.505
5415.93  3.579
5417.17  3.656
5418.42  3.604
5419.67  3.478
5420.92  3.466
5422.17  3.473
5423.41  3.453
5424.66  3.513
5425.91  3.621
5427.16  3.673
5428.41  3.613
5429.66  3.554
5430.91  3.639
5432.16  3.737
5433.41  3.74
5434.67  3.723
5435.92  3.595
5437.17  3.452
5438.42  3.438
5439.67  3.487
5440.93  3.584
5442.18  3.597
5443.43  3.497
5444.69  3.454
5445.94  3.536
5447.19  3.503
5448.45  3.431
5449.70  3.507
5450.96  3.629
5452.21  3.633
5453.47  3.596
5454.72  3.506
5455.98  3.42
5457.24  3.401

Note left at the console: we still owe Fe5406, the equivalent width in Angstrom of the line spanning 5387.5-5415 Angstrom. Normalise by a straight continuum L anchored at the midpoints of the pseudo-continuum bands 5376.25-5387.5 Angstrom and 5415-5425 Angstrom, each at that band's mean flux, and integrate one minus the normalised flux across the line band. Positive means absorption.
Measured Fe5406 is 1.6 Angstrom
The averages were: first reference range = 3.65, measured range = 3.38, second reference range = 3.53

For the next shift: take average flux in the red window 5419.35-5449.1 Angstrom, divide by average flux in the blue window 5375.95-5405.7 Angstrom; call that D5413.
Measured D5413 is 1.01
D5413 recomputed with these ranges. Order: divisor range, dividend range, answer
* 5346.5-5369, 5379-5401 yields 0.97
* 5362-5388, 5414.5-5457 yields 0.99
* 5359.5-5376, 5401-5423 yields 0.94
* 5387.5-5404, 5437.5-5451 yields 1.02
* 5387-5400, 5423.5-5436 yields 1.04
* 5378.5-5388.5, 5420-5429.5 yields 0.97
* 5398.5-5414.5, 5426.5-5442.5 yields 1.10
